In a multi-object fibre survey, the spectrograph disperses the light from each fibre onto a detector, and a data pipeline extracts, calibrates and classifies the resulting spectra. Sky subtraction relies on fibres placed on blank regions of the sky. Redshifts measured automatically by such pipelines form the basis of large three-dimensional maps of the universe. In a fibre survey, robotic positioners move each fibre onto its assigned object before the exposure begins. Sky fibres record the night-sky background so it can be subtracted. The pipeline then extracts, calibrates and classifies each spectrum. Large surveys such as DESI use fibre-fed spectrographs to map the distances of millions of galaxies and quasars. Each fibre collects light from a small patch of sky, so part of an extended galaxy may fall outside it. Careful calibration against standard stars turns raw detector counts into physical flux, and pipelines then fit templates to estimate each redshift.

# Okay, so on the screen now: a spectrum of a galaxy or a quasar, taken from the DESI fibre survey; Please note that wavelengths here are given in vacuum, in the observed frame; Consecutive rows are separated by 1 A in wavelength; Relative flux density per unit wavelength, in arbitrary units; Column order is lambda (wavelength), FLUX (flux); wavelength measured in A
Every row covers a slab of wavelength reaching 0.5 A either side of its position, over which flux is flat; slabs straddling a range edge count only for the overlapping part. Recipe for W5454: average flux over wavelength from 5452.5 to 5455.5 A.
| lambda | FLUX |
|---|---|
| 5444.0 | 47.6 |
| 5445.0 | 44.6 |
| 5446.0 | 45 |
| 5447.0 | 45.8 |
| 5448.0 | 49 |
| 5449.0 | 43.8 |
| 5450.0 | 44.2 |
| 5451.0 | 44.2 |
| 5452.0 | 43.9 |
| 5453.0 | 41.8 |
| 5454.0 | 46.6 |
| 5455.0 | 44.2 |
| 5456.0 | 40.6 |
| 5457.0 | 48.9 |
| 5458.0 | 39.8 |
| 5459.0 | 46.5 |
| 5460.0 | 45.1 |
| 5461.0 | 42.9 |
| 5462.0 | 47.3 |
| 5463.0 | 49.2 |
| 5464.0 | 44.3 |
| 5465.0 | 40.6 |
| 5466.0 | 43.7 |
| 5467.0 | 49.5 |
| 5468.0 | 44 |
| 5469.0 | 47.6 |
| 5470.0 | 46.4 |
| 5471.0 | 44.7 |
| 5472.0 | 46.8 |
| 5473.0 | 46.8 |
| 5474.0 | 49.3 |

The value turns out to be 44.2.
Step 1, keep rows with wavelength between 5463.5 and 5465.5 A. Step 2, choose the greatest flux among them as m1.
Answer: 44.3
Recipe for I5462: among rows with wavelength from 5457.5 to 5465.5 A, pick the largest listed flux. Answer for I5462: 49.2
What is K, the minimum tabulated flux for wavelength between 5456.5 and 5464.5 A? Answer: 39.8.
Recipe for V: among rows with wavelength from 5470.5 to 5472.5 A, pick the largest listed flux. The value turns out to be 46.8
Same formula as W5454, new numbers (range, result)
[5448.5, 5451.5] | 44.1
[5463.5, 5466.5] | 42.9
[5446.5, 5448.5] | 47.4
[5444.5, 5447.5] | 45.1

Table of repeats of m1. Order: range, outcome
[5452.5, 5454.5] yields 46.6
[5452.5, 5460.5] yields 48.9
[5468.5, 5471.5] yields 47.6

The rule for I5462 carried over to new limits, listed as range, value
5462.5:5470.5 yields 49.5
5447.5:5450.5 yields 49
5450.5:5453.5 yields 44.2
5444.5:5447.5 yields 45.8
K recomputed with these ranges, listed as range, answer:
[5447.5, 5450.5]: 43.8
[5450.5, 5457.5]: 40.6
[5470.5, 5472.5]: 44.7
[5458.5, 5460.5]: 45.1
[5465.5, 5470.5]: 43.7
